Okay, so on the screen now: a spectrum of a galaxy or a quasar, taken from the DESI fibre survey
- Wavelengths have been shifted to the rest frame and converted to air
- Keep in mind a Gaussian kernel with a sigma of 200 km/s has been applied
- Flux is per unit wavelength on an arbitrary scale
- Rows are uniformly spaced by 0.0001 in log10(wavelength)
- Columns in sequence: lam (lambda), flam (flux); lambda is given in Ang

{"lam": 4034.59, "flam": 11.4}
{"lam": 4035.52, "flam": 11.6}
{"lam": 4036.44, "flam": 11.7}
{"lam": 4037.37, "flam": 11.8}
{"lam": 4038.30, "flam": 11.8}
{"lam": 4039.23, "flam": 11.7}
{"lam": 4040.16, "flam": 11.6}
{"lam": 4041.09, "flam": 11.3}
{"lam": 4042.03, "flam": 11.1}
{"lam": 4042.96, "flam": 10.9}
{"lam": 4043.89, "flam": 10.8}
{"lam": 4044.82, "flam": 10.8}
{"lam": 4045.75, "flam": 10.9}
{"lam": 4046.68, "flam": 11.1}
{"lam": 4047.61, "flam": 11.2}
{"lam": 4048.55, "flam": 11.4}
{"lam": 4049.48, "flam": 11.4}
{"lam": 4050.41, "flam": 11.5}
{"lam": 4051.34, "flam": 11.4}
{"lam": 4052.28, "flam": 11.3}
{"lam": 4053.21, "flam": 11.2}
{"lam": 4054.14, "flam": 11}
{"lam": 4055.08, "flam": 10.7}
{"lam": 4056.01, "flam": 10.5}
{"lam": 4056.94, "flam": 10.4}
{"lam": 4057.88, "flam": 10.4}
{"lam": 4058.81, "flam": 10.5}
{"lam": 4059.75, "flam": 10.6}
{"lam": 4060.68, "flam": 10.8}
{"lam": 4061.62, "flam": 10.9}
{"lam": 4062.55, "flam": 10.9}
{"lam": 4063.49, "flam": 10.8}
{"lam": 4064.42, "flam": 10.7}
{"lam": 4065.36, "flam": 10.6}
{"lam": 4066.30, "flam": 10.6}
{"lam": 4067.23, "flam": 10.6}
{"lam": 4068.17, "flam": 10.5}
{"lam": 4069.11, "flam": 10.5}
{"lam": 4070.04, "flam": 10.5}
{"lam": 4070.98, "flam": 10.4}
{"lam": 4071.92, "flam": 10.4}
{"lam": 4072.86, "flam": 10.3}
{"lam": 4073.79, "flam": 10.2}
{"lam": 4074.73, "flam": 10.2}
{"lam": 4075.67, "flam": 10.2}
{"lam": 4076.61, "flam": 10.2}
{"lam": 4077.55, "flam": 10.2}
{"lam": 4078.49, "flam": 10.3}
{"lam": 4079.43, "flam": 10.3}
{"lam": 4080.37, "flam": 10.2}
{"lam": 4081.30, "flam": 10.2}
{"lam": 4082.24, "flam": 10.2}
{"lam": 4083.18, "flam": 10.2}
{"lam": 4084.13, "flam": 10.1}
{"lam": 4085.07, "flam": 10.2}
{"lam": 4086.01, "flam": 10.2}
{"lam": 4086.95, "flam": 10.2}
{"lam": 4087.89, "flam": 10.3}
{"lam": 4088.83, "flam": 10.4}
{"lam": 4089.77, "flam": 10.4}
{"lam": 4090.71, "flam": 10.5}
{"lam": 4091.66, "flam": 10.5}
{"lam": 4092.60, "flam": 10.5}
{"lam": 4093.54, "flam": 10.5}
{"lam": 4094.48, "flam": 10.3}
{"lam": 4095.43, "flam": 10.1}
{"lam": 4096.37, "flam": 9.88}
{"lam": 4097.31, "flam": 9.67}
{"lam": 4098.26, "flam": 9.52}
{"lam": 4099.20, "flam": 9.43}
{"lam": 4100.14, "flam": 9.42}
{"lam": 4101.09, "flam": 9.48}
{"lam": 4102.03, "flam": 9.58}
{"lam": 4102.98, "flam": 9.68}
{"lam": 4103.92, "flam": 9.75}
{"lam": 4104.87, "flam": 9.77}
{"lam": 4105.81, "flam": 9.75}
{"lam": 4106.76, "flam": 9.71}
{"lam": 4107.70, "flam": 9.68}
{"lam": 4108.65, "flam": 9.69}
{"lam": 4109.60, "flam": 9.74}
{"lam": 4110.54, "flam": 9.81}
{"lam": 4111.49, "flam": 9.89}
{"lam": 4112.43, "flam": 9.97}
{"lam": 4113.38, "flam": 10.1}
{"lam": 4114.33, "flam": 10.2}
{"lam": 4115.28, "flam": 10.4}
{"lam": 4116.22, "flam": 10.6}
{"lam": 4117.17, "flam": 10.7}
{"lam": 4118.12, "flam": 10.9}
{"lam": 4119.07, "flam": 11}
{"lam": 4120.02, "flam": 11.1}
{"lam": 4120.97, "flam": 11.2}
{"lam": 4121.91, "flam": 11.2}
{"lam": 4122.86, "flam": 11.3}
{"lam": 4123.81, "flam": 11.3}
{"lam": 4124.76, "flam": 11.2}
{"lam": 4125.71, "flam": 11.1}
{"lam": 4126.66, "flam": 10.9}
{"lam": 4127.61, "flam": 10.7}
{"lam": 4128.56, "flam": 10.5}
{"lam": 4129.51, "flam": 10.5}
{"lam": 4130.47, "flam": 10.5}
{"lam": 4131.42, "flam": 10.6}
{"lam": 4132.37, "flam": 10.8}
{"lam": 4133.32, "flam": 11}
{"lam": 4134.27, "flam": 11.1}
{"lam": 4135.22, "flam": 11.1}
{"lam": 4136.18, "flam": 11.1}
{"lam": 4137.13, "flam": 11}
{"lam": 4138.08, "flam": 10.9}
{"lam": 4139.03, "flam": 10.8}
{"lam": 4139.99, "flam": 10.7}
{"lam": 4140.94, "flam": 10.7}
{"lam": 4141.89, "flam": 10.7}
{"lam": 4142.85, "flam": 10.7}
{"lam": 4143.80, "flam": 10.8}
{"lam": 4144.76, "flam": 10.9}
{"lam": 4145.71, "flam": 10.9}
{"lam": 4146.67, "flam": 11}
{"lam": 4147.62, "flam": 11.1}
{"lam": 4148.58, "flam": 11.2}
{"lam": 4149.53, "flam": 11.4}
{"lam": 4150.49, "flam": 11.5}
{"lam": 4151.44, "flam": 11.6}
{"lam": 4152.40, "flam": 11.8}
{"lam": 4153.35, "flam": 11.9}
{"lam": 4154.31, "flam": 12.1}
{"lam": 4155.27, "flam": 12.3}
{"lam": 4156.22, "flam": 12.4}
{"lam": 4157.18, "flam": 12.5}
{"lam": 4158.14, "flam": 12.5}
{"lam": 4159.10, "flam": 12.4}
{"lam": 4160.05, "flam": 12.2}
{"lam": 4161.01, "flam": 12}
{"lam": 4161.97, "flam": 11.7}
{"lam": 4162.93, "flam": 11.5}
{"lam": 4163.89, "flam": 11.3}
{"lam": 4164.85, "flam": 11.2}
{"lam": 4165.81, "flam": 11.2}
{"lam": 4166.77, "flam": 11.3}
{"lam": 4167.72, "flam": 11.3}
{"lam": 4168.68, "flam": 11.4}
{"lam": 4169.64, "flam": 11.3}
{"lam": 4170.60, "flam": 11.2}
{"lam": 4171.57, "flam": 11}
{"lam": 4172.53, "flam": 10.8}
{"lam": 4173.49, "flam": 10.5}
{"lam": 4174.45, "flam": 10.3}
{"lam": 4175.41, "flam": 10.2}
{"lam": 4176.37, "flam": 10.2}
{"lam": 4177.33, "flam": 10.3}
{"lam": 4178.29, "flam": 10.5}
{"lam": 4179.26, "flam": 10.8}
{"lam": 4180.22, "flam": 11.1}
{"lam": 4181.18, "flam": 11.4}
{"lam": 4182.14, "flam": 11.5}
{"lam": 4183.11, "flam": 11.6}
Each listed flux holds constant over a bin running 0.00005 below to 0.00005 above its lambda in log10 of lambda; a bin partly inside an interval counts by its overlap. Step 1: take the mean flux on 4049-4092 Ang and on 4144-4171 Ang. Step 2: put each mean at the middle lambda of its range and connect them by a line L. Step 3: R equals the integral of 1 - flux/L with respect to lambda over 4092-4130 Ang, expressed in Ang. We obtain 2.6 Ang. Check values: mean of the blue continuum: 10.5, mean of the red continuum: 11.6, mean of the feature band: 10.3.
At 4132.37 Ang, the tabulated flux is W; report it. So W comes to 10.8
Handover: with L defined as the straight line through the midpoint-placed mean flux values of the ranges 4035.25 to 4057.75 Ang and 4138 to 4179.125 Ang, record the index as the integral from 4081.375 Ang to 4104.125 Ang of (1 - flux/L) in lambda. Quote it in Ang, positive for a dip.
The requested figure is 2.4 Ang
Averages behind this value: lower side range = 11.2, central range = 10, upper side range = 11.3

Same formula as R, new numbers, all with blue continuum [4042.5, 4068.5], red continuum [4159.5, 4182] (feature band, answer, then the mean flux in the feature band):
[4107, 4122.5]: 0.85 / 10.4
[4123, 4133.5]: 0.16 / 10.8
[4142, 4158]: -0.66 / 11.5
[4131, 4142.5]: 0.16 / 10.9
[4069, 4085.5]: 0.99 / 10.3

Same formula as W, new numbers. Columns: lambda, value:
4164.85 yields 11.2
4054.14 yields 11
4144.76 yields 10.9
